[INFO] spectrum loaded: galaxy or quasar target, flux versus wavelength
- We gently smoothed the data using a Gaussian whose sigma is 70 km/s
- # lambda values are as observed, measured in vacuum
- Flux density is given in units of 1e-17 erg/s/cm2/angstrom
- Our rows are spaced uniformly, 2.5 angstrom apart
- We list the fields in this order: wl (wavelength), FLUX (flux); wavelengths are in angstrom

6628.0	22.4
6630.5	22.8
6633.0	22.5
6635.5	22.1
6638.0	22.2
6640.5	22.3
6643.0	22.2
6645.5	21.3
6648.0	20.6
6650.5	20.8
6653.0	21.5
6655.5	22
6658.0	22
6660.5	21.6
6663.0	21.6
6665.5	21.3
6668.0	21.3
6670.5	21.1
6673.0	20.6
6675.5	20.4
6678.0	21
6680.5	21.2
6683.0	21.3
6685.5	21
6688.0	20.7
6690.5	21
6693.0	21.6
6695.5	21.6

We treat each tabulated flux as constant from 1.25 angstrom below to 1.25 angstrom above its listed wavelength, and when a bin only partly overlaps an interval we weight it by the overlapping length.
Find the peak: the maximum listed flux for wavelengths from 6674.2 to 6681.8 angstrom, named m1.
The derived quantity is 21.2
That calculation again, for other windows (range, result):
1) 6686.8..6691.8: 21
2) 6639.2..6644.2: 22.3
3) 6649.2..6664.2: 22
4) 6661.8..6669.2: 21.6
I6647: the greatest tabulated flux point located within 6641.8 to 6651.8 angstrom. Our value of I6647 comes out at 22.2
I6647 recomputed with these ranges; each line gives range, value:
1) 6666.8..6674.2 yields 21.3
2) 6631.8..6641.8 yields 22.5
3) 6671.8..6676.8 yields 20.6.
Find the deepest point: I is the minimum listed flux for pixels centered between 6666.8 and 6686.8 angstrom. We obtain 20.4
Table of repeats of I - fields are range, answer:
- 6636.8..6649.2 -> 20.6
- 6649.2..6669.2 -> 20.8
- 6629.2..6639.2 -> 22.1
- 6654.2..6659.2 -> 22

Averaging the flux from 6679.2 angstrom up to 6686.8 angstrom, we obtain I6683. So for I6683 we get 21.2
